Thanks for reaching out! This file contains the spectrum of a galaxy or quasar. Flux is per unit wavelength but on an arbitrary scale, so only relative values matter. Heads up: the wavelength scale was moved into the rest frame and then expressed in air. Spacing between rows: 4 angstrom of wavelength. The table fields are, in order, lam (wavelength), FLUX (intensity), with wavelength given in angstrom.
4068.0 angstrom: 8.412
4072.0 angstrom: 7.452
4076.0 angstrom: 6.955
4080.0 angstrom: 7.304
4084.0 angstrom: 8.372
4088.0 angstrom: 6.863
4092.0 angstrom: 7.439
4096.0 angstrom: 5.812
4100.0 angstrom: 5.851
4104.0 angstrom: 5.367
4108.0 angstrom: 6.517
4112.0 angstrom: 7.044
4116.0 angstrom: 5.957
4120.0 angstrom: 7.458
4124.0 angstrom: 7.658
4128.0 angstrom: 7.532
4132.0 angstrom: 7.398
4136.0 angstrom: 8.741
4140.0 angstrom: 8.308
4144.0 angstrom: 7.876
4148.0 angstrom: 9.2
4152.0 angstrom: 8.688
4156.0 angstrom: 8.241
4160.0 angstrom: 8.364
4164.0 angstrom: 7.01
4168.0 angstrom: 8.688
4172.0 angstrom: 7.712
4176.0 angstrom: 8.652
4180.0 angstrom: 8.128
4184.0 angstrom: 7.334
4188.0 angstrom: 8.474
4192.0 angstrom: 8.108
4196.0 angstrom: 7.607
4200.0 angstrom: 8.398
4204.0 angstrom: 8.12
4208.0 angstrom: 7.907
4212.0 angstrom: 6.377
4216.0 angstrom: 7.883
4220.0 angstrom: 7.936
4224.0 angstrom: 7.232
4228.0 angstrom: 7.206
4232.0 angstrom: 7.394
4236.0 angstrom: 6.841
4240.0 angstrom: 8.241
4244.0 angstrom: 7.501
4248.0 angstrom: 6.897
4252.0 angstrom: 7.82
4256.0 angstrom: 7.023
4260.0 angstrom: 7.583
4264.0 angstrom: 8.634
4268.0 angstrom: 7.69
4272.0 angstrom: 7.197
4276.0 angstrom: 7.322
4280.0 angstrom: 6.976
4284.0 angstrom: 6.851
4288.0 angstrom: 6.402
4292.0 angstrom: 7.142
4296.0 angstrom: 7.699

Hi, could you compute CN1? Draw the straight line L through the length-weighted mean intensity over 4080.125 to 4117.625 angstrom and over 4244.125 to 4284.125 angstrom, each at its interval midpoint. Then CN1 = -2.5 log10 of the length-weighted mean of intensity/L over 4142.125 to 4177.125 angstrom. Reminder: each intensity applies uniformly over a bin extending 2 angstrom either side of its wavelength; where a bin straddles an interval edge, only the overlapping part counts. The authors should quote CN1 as -0.19 mag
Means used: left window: 6.62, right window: 7.43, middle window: 8.26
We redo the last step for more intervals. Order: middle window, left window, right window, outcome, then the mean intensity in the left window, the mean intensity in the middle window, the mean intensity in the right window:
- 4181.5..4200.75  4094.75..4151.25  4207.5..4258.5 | -0.089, 7.25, 7.96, 7.39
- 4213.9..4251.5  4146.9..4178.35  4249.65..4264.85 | 0.052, 8.29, 7.47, 7.68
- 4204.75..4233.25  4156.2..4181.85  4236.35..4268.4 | 0.052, 8.1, 7.45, 7.63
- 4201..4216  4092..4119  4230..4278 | -0.069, 6.24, 7.59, 7.51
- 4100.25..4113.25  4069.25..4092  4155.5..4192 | 0.221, 7.43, 6.21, 8.06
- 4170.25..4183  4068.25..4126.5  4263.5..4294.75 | -0.152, 6.91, 8.11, 7.22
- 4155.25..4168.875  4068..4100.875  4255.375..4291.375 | -0.116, 7.13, 8.01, 7.3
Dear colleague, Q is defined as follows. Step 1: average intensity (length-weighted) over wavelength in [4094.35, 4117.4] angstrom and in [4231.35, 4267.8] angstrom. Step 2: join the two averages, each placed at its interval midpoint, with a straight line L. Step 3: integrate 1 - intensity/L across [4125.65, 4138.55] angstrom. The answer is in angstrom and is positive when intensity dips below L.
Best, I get -3.1 angstrom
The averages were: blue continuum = 6.1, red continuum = 7.56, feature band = 7.9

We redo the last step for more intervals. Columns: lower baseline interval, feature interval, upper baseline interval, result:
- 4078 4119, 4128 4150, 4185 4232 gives -3.7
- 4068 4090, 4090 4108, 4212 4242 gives 3.2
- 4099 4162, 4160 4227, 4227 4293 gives -3.7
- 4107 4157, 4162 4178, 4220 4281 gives -0.7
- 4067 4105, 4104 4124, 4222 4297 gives 1.0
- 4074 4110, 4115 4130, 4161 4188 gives -0.1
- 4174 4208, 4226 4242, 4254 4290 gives 0.5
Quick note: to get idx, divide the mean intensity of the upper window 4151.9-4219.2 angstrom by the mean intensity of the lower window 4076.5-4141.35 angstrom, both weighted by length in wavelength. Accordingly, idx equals 1.1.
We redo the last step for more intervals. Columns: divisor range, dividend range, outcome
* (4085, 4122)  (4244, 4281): 1.14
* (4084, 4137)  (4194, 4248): 1.09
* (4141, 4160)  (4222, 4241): 0.87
